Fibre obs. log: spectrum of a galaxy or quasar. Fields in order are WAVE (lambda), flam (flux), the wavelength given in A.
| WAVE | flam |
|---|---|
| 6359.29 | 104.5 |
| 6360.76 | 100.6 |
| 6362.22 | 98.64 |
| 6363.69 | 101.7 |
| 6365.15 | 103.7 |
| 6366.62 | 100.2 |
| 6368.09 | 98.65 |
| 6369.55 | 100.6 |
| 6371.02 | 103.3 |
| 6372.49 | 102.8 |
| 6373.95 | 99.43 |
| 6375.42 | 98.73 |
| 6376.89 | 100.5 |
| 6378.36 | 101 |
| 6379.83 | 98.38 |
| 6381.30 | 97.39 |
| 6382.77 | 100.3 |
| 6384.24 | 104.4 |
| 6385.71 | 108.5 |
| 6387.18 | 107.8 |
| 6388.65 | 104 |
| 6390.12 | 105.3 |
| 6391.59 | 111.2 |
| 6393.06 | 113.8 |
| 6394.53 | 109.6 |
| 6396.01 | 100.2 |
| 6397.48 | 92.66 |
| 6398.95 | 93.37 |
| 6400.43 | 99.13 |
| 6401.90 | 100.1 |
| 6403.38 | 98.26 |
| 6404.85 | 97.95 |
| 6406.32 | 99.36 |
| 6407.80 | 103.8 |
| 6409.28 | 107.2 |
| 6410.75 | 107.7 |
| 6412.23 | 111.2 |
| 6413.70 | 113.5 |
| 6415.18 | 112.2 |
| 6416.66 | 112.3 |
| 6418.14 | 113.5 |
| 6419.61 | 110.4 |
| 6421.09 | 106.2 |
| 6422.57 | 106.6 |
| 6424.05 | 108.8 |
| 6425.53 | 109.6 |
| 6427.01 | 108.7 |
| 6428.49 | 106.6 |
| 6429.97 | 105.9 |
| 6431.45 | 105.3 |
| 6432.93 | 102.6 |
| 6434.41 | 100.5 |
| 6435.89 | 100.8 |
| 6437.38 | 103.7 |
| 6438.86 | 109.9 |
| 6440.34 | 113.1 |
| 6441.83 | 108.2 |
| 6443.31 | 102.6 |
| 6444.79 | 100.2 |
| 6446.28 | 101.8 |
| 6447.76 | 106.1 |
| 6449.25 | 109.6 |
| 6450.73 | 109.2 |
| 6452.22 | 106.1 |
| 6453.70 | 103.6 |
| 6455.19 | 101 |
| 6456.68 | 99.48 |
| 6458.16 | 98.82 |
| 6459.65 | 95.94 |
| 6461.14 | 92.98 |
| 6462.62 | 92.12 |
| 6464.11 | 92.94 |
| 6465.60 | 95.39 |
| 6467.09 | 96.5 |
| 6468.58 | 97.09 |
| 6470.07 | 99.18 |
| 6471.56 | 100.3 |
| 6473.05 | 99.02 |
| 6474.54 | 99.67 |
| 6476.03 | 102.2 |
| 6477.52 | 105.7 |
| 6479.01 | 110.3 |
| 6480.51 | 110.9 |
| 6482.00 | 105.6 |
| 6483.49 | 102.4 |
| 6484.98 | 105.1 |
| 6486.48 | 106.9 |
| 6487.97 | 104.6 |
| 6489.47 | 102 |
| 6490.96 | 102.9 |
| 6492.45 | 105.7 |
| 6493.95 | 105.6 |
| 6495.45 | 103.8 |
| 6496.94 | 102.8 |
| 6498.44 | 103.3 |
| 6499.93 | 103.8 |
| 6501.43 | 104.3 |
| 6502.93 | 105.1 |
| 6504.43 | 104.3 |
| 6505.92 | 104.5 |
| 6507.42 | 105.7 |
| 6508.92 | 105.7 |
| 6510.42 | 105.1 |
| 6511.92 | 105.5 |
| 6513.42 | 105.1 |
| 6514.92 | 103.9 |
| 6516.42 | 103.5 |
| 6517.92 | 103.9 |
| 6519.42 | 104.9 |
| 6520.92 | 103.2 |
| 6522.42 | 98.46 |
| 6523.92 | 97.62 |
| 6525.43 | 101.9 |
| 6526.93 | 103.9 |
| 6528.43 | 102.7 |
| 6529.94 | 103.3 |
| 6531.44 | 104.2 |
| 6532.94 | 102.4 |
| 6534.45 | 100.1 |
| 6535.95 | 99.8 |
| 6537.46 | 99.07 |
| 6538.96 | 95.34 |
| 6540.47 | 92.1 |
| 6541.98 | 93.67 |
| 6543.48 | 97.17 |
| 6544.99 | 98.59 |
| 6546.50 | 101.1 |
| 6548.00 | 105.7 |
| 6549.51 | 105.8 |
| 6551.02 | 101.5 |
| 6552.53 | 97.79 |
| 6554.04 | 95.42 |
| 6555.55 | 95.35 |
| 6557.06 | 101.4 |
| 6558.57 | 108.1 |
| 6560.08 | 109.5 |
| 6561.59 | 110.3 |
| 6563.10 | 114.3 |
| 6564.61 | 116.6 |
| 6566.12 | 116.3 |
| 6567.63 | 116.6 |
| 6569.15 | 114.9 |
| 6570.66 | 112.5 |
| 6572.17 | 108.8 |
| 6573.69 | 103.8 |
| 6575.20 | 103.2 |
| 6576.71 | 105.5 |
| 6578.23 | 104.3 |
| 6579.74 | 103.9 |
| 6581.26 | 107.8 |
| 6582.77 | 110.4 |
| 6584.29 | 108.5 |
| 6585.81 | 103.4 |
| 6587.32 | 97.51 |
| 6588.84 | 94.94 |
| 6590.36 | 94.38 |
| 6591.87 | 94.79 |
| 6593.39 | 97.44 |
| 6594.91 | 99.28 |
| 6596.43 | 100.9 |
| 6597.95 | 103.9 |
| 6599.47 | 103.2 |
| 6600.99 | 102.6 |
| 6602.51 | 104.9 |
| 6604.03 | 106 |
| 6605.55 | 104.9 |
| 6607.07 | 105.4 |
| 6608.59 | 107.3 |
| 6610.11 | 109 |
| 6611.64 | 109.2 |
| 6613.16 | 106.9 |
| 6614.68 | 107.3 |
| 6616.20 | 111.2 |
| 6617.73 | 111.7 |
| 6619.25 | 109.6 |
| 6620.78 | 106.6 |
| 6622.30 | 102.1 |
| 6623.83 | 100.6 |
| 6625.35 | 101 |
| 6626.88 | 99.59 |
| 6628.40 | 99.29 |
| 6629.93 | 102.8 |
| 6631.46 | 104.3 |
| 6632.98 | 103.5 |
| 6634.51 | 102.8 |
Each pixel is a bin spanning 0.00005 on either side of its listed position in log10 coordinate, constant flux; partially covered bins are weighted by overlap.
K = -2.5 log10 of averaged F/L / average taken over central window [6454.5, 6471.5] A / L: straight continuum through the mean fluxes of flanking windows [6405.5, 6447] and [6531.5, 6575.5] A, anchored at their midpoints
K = 0.101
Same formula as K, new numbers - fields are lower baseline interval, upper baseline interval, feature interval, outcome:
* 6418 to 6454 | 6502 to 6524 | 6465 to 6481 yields 0.04 mag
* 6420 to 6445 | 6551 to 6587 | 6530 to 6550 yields 0.08 mag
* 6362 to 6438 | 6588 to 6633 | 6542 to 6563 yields 0.01 mag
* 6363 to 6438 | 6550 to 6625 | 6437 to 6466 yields 0.02 mag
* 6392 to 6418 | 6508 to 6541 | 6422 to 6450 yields -0.02 mag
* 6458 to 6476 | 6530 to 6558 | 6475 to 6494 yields -0.08 mag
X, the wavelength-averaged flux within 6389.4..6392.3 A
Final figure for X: 108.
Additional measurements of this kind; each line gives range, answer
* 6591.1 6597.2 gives 98.1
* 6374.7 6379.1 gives 100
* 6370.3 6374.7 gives 102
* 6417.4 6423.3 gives 109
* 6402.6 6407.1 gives 98.6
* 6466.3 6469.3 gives 96.7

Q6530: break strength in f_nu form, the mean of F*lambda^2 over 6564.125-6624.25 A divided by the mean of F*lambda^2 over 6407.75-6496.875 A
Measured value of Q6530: 1.06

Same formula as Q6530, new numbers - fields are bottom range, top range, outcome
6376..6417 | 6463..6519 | 1.02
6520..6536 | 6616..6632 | 1.05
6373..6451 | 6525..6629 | 1.04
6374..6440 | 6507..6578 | 1.03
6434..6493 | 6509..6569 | 1.03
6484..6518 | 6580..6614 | 1.02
